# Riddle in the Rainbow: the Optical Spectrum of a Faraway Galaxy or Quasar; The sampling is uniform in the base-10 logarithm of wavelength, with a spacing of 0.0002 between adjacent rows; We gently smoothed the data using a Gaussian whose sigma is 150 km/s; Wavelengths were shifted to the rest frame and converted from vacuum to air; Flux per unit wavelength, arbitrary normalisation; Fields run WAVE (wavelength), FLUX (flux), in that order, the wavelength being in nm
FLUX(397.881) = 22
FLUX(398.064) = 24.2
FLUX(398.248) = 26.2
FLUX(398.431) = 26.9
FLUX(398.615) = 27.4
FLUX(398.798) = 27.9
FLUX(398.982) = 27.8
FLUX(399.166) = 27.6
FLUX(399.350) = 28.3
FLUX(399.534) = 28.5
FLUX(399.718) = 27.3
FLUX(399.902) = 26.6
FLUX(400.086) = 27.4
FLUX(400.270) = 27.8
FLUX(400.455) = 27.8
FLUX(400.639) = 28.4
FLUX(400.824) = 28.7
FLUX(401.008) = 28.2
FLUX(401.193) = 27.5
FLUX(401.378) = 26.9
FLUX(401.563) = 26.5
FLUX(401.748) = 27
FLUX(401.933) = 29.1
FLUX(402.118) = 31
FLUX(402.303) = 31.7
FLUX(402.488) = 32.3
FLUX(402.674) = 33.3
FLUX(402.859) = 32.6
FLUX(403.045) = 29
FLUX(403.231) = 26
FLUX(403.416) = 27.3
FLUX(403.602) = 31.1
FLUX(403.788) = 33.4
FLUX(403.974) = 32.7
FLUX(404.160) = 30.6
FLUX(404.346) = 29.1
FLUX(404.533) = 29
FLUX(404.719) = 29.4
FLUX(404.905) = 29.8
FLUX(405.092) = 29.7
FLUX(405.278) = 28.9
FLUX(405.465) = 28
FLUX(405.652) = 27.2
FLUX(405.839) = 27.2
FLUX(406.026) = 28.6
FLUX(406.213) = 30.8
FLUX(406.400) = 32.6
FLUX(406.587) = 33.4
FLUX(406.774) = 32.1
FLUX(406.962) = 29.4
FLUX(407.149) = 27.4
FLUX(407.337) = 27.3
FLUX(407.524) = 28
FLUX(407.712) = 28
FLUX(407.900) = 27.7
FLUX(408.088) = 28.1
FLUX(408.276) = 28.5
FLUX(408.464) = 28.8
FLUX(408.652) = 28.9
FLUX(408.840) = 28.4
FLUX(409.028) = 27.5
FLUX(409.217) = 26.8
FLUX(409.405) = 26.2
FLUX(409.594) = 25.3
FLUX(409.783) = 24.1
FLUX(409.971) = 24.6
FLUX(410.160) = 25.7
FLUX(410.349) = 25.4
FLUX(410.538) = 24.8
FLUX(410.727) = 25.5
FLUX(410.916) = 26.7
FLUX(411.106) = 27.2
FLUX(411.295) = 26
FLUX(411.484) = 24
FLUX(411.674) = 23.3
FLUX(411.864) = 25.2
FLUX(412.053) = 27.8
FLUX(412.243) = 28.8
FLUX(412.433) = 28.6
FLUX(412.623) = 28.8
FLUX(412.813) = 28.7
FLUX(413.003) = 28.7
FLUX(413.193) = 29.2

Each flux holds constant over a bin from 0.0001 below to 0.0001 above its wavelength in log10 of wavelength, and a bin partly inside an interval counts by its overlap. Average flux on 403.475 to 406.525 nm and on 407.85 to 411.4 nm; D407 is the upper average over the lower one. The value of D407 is 0.9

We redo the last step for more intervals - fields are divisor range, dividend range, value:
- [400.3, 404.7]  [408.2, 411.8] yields 0.89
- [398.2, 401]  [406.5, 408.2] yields 1.05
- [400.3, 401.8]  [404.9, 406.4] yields 1.05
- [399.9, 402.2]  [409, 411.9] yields 0.91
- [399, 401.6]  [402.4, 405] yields 1.10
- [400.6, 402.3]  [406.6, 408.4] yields 1.01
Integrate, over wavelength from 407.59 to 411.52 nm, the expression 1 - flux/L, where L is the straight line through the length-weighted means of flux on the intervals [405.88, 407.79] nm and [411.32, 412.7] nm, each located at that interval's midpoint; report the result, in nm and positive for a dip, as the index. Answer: 0.20 nm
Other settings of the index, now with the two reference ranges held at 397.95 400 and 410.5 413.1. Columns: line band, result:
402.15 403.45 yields -0.168 nm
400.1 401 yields -0.035 nm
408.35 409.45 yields -0.041 nm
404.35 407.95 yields -0.306 nm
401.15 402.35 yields -0.063 nm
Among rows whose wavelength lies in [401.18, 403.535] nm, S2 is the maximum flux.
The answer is 33.3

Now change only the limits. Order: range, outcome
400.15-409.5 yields 33.4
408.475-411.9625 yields 28.9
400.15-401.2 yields 28.7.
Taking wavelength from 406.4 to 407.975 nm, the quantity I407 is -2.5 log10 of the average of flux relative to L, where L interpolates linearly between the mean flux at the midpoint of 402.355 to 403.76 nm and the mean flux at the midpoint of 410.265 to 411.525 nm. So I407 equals -0.05 mag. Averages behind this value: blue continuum 30.4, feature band 29.4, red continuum 25.7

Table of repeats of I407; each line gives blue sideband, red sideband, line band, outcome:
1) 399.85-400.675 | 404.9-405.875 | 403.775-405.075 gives -0.077 mag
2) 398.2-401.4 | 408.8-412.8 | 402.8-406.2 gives -0.091 mag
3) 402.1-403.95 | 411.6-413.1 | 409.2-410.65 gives 0.126 mag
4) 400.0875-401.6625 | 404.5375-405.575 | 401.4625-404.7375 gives -0.060 mag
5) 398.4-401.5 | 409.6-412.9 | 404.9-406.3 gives -0.068 mag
